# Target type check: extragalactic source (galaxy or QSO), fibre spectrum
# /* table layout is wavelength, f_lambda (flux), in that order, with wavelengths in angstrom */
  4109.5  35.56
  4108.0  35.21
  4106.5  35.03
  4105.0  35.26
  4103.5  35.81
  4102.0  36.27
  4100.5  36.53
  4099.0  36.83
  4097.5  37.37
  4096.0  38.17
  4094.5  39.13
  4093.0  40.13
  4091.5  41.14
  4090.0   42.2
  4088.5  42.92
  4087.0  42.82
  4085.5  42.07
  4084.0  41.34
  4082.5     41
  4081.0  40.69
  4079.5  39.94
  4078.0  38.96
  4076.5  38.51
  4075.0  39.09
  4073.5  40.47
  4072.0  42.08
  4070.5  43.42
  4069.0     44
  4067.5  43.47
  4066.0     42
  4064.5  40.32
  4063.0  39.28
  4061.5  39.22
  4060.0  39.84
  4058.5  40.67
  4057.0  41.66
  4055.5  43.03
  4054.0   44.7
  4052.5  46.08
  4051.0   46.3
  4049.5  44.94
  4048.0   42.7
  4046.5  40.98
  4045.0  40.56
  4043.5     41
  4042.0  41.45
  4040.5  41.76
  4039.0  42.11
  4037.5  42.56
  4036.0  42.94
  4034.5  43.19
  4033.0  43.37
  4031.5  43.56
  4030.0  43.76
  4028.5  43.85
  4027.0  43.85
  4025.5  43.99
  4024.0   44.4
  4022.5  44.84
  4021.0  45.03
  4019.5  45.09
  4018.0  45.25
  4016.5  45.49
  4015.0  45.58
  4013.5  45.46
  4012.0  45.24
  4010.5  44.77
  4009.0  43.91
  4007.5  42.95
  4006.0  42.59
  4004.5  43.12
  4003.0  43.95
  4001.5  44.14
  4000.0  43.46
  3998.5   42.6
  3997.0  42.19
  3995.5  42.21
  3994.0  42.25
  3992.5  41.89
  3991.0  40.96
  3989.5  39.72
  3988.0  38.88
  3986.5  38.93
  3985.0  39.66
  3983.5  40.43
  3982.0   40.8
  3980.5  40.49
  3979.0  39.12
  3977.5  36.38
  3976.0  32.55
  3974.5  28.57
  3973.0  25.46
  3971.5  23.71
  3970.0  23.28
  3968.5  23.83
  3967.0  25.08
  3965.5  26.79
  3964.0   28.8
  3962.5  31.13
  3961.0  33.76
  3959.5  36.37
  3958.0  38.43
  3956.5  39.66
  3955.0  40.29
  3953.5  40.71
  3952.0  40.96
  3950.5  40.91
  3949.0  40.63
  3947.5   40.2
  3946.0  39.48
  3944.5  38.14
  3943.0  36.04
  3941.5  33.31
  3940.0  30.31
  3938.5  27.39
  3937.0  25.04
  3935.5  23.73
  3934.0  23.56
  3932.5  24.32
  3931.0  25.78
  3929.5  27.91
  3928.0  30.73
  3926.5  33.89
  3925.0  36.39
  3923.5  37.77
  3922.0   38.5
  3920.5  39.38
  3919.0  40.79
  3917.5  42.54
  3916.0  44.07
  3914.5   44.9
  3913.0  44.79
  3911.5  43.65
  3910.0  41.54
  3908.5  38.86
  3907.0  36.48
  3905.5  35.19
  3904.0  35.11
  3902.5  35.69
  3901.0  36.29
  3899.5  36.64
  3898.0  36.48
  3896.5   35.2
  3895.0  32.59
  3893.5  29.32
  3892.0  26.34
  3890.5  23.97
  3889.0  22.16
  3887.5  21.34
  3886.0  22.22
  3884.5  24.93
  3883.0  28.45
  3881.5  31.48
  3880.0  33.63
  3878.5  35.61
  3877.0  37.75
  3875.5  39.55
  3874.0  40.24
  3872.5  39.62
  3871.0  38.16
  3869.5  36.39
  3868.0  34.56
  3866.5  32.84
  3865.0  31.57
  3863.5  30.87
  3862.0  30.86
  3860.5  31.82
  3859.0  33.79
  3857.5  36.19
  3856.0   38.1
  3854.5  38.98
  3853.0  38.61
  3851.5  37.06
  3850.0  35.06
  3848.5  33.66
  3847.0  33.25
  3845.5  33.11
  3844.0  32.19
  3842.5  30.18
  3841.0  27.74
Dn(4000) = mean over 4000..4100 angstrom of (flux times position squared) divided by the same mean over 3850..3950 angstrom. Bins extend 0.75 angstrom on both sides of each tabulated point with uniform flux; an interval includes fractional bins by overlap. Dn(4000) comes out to 1.33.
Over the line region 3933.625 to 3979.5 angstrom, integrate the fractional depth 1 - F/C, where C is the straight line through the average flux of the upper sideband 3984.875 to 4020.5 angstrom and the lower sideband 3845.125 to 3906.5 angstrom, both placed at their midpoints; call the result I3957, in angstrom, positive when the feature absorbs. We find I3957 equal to 7.8 angstrom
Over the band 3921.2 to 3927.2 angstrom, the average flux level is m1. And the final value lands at 36.7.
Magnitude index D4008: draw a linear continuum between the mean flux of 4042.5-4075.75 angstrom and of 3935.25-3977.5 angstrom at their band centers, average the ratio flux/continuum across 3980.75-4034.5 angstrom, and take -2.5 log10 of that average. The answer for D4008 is -0.15 mag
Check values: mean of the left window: 32.8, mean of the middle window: 43.1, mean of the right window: 42.1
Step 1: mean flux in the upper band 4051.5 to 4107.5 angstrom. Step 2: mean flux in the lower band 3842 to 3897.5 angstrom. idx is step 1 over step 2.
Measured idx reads 1.23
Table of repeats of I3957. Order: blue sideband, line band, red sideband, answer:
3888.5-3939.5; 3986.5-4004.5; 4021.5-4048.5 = -0.9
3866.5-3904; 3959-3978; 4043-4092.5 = 4.1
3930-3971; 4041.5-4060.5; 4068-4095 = -1.7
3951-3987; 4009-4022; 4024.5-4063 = -1.9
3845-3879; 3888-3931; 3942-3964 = 1.3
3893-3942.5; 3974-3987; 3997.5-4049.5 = 0.8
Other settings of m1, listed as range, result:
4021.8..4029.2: 44.2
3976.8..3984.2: 39.5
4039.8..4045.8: 41.2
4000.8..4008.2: 43.3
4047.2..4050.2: 43.8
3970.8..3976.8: 27.7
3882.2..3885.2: 26.8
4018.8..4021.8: 45.1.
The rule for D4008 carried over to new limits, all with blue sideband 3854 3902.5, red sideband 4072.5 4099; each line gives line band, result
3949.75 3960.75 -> -0.11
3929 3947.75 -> 0.16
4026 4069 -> -0.10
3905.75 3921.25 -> -0.21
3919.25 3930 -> -0.03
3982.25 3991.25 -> -0.09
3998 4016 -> -0.18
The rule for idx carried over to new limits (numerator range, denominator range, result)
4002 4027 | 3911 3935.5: 1.24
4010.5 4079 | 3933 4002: 1.21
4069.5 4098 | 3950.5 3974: 1.27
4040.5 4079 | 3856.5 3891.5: 1.30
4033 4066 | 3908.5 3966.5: 1.19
